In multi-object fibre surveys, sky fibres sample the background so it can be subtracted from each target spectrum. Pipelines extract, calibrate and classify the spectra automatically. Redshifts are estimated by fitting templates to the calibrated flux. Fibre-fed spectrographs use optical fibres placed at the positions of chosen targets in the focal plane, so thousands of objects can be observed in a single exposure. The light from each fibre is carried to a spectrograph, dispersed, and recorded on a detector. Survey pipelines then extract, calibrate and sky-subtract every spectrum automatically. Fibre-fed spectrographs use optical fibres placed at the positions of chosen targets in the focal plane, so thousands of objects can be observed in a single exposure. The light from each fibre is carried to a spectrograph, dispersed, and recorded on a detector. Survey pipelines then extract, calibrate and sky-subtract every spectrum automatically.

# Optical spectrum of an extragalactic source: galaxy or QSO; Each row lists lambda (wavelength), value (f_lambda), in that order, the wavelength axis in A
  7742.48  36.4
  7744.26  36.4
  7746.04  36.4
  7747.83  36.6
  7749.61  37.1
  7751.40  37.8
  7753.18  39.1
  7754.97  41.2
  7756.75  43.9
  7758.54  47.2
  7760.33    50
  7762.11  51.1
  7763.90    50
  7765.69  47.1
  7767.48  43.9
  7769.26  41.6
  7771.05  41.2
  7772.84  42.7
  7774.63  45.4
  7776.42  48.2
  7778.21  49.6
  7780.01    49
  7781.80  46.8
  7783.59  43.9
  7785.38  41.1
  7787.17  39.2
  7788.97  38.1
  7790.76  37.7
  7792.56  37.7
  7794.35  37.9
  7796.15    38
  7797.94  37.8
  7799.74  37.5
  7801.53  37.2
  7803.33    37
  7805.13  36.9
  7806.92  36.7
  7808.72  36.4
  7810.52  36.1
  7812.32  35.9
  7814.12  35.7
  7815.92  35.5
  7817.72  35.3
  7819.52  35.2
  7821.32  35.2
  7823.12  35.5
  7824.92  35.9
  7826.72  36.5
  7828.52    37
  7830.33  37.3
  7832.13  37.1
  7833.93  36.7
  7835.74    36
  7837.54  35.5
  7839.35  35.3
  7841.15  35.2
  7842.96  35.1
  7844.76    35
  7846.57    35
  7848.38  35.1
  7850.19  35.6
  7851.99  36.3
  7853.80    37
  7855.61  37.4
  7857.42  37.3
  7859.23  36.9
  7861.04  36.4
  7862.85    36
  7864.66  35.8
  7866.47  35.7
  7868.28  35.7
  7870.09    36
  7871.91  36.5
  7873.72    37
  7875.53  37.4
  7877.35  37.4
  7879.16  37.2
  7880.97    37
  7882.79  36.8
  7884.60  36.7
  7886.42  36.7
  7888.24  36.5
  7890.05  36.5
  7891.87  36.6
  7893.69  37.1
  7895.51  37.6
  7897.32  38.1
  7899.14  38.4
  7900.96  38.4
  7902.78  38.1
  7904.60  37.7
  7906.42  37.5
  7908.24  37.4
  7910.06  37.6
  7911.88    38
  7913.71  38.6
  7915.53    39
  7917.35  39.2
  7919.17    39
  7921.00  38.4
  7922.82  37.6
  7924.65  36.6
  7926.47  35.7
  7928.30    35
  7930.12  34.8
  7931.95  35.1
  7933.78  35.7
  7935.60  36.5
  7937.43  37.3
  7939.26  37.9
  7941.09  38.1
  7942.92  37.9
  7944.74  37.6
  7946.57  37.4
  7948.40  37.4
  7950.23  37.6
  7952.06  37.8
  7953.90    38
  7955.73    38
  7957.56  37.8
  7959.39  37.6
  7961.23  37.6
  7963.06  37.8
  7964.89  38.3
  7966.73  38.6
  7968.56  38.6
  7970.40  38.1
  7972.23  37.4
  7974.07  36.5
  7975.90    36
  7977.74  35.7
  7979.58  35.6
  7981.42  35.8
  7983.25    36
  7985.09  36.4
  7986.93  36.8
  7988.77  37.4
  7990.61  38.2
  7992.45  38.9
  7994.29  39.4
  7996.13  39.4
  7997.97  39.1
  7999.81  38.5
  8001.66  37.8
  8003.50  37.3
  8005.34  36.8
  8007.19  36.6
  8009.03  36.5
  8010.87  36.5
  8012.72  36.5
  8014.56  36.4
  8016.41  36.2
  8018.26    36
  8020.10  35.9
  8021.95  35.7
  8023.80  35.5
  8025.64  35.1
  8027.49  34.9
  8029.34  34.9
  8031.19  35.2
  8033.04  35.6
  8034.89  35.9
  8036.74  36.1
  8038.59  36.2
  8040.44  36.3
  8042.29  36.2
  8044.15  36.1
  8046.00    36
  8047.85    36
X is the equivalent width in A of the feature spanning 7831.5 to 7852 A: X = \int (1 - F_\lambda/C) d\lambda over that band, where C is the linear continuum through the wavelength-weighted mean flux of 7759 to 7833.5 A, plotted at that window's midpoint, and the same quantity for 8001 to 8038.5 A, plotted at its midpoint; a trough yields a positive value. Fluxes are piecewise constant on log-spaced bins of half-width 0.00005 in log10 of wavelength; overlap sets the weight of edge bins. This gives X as 2.0 A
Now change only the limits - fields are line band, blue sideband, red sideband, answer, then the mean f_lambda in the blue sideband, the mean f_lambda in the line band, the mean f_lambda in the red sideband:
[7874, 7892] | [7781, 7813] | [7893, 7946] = 0.40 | 38.4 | 36.9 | 37.4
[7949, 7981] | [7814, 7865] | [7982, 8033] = -0.75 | 36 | 37.4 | 36.8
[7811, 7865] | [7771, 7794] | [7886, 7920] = 6.16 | 43.1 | 36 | 37.8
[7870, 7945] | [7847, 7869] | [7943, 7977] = -0.64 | 36.2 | 37.3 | 37.7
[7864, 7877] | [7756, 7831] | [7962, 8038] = 0.92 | 40.5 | 36.3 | 36.8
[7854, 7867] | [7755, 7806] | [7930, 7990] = 1.20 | 42.7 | 36.5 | 37.2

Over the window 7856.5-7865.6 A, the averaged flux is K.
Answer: 36.5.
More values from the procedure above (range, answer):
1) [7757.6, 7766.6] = 49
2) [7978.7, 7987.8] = 36.1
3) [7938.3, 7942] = 38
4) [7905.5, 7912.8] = 37.6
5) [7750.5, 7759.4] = 41.8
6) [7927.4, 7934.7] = 35.2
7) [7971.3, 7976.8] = 36.7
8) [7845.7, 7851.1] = 35.3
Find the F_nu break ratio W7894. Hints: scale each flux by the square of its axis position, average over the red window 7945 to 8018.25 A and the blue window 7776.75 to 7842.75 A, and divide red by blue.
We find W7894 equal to 1.03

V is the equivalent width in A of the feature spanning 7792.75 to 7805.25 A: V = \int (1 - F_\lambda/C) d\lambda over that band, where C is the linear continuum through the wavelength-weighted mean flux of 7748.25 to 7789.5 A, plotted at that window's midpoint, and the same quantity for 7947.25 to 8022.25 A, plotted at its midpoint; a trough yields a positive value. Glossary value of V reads 1.6 A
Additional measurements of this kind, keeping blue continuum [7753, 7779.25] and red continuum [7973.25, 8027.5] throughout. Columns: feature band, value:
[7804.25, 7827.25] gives 4.1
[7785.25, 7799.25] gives 2.0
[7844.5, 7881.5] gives 4.9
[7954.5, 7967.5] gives 0.1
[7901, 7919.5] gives 0.9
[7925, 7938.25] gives 1.2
